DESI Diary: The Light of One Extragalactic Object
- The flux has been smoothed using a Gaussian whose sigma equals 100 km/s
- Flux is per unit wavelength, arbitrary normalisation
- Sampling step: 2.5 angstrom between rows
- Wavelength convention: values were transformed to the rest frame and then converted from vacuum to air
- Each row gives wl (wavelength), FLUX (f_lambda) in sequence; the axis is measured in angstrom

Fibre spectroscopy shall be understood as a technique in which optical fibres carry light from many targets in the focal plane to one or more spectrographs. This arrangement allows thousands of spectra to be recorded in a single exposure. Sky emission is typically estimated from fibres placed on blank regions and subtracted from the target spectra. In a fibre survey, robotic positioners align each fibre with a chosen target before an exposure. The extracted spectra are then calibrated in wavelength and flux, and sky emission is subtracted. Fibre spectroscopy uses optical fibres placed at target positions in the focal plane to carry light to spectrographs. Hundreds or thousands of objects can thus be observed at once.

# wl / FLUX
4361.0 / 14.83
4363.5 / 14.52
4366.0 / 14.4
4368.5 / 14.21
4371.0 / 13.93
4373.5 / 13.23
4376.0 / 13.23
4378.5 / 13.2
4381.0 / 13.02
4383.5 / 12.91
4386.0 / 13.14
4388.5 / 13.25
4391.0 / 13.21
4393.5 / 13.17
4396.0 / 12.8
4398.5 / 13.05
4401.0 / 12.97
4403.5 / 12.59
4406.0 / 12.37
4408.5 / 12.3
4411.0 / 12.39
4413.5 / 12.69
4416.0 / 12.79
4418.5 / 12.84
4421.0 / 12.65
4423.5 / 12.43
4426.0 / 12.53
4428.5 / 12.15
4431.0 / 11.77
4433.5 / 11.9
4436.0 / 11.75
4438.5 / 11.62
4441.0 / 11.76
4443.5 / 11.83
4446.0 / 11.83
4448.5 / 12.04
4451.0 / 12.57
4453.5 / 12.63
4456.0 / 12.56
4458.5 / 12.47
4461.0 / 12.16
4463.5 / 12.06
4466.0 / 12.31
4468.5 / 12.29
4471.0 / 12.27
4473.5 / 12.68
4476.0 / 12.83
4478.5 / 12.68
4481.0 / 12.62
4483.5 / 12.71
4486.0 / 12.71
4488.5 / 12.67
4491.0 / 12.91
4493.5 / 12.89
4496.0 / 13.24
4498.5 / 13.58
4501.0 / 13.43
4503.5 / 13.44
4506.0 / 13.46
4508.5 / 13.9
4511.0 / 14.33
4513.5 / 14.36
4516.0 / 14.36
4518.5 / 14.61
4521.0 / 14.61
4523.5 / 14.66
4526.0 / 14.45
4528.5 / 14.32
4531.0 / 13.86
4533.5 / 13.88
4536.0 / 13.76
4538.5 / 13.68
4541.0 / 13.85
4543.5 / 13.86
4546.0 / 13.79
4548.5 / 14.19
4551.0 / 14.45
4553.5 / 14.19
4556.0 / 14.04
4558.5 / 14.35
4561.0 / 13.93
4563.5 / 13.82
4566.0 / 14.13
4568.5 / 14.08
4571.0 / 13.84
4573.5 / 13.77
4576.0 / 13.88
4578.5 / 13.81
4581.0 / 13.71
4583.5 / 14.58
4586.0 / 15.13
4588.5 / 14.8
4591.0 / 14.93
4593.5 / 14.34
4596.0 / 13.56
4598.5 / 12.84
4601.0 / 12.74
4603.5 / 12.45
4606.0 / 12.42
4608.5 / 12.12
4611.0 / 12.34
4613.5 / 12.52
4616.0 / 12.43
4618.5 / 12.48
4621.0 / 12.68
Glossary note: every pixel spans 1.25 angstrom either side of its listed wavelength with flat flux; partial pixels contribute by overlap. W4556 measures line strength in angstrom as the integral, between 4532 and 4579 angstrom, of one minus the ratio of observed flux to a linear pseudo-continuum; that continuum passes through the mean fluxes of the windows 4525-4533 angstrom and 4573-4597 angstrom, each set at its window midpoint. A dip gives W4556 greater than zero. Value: 0.8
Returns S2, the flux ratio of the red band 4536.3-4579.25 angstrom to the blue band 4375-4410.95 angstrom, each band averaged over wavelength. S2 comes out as 1.08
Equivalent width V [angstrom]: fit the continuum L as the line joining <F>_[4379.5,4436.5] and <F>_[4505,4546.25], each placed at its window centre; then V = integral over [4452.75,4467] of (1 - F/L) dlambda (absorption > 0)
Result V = 1.0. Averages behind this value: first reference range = 12.7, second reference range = 14.1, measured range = 12.4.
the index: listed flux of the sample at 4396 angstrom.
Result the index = 12.8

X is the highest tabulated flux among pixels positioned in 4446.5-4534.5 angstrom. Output 14.66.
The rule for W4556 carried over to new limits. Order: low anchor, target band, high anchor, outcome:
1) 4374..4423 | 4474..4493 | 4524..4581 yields 1.07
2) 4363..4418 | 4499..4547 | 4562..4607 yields -1.47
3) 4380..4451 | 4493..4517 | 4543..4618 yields -1.05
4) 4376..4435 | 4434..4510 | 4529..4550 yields 4.01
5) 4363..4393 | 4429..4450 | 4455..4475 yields 1.41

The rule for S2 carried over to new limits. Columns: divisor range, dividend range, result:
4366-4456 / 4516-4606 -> 1.11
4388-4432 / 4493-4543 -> 1.10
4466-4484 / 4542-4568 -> 1.12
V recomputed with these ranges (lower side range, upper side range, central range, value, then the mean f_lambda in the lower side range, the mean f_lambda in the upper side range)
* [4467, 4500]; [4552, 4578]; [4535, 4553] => -0.3 angstrom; 12.8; 14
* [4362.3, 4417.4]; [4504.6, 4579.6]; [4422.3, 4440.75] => 1.9 angstrom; 13.2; 14.1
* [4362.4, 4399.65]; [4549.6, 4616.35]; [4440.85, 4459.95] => 1.8 angstrom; 13.4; 13.7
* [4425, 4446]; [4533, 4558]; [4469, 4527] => -1.5 angstrom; 11.9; 14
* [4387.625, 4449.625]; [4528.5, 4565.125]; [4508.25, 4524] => -0.9 angstrom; 12.4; 14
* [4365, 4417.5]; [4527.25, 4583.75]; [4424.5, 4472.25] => 4.5 angstrom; 13.1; 14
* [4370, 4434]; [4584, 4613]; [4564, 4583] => -0.8 angstrom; 12.8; 13.4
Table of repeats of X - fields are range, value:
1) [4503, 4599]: 15.13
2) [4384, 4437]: 13.25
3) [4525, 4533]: 14.45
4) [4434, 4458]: 12.63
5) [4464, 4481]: 12.83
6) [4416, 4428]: 12.84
